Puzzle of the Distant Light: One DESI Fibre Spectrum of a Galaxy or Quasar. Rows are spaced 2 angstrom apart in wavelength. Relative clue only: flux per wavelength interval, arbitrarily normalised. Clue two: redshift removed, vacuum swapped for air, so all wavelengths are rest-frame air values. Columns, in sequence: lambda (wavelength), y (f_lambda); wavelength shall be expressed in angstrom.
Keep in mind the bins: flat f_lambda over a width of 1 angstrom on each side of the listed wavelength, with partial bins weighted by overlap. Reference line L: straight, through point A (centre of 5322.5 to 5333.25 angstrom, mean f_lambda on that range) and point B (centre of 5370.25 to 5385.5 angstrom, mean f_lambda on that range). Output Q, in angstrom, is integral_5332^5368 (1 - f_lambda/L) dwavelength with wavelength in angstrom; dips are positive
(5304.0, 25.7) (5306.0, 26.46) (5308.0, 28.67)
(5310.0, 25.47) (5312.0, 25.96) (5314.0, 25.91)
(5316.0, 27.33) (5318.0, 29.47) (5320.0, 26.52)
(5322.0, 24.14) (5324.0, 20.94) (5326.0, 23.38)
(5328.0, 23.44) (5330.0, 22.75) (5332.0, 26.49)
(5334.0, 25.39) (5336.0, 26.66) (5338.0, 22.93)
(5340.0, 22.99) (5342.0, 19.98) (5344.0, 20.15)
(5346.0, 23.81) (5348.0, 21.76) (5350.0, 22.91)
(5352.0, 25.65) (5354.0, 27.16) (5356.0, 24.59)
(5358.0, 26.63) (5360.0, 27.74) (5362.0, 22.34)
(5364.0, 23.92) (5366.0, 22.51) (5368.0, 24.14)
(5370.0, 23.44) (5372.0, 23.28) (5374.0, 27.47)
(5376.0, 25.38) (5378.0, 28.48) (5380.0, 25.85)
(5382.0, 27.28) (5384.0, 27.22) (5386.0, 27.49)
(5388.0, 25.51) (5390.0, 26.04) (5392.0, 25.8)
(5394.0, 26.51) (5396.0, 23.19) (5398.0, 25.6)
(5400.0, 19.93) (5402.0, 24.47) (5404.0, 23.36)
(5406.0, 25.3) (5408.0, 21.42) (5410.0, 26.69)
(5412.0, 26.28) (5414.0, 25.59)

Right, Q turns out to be 1.0 angstrom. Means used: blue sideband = 23.5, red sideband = 26.3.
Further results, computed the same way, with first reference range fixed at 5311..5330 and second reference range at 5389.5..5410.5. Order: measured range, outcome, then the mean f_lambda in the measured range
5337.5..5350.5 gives 1.49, 22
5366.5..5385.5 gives -0.97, 25.8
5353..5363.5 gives -0.38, 25.6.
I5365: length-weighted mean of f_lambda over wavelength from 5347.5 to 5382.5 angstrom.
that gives 25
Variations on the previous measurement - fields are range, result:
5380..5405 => 25.2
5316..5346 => 24.1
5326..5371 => 24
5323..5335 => 23.7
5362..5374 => 23.7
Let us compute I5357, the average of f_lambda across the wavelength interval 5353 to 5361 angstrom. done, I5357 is 26.5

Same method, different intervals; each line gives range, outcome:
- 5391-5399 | 25.3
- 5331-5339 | 25.4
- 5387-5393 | 25.8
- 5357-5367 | 24.6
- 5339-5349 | 21.7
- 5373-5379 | 27.1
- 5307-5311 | 27.1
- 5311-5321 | 27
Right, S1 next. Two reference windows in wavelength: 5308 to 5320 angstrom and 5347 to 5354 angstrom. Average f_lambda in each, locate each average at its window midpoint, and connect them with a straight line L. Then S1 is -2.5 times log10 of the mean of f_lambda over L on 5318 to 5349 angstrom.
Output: 0.078 mag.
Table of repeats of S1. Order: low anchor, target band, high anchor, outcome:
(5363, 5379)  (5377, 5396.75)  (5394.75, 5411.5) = -0.087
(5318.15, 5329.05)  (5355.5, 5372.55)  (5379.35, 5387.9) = 0.071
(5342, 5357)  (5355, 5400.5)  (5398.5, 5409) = -0.092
